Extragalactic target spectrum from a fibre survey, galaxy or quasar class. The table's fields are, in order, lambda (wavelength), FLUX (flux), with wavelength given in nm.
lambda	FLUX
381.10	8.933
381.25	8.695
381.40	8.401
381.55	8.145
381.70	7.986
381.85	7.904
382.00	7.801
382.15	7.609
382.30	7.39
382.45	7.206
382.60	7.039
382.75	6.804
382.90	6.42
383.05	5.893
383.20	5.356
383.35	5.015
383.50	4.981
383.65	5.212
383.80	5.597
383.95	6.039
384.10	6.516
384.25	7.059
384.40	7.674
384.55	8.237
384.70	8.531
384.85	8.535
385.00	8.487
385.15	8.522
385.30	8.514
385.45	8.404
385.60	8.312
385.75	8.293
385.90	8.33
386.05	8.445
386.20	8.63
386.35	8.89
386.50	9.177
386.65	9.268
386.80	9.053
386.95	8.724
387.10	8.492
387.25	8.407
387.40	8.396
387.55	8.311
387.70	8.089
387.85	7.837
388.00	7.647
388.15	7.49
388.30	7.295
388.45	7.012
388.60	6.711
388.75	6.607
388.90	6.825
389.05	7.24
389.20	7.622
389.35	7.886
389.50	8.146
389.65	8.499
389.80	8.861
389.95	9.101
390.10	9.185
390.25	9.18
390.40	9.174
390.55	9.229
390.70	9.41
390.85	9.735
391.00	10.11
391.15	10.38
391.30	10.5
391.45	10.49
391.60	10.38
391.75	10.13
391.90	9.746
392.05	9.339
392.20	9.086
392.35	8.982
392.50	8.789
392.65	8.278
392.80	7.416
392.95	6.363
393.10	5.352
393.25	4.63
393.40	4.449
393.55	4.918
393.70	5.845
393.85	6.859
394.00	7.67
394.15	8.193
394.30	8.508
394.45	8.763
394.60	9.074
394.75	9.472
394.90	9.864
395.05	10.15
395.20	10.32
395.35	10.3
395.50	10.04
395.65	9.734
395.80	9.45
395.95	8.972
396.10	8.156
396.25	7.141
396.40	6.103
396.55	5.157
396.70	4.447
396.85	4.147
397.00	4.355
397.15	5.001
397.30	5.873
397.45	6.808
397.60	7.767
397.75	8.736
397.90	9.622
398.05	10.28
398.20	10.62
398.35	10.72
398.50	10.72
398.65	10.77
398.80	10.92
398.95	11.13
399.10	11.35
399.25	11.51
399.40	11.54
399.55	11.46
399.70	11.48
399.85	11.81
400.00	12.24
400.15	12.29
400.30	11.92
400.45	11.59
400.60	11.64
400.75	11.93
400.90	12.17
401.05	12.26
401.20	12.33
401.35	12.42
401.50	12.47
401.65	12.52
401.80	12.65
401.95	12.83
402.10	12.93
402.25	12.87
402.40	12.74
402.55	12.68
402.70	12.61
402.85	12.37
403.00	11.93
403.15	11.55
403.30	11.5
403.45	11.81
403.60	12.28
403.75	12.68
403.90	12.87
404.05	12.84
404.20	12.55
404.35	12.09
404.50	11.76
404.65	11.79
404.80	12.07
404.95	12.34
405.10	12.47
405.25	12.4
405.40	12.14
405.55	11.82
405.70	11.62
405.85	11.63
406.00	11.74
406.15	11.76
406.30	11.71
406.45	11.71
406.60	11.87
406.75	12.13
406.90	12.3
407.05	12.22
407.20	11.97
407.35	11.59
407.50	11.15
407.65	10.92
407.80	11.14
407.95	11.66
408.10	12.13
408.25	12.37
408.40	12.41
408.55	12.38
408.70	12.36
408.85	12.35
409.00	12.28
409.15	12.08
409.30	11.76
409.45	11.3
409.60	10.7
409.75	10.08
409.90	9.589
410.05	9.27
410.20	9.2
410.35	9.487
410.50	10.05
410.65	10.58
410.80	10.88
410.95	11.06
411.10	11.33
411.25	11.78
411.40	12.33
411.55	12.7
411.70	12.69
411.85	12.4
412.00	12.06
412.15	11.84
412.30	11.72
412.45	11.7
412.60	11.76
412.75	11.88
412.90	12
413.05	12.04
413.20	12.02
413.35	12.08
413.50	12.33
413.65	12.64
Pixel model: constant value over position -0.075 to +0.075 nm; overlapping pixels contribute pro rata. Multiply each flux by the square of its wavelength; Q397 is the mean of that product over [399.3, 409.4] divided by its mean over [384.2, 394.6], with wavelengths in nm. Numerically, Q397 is 1.58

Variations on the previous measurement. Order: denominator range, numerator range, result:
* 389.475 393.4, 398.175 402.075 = 1.40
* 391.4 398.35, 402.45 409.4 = 1.60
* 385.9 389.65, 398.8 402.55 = 1.61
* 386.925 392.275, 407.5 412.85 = 1.46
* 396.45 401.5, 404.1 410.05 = 1.23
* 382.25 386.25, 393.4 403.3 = 1.48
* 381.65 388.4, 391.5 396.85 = 1.10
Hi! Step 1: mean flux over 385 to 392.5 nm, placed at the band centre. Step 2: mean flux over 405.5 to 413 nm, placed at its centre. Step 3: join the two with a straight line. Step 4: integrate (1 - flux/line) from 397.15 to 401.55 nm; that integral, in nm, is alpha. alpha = -0.27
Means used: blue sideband 8.65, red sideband 11.5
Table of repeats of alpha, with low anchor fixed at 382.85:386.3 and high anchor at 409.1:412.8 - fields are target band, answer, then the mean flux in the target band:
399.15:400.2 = -0.24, 11.7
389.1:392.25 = -0.44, 9.33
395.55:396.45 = 0.06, 8.37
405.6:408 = -0.25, 11.7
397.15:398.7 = 0.05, 8.96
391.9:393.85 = 0.33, 7.06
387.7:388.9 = 0.09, 7.26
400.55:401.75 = -0.31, 12.2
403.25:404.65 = -0.29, 12.3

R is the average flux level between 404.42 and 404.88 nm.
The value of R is 11.9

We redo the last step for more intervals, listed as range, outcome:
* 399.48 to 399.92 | 11.6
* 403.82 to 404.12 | 12.9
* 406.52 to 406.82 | 12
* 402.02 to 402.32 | 12.9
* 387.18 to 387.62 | 8.37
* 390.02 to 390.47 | 9.18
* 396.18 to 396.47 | 6.62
